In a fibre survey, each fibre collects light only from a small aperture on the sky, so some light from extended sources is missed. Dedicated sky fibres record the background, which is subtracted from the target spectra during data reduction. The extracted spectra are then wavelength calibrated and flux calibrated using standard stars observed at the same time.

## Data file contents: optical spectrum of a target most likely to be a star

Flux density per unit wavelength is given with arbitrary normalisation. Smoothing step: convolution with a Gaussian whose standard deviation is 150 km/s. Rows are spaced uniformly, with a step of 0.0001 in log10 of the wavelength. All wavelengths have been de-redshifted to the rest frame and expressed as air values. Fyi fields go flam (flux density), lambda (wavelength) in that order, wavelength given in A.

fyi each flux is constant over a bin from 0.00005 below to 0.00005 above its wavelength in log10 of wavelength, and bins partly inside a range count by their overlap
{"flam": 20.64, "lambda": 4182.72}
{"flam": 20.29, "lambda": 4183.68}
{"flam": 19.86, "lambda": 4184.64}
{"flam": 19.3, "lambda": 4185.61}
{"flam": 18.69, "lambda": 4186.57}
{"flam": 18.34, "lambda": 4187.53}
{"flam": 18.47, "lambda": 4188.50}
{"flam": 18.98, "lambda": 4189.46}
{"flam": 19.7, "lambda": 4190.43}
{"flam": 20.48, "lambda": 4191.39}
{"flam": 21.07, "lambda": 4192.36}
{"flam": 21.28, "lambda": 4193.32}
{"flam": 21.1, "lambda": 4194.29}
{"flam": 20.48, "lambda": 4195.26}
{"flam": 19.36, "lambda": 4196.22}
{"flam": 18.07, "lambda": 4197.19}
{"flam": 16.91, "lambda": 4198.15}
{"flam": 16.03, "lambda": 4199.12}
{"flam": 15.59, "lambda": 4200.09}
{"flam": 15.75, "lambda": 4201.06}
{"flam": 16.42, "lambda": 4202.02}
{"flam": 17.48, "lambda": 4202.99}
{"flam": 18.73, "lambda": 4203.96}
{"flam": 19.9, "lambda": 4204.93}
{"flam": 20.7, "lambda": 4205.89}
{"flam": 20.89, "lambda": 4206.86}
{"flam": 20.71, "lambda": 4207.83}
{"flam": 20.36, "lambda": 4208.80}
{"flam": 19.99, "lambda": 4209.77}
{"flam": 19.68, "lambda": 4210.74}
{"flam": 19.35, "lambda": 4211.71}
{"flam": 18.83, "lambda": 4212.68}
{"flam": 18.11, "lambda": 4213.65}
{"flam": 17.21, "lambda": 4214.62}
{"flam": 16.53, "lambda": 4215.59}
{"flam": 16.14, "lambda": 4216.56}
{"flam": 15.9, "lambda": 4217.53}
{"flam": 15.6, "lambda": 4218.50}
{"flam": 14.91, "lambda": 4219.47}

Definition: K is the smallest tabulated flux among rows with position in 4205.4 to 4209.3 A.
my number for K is 20.36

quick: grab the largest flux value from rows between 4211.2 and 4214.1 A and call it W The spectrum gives 19.35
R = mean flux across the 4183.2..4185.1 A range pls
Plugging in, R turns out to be 20.1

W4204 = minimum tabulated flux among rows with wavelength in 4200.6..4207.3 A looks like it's 15.75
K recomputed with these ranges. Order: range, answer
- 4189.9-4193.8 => 19.7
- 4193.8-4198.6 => 16.91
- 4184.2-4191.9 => 18.34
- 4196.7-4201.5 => 15.59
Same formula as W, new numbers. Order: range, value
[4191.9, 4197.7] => 21.28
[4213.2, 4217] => 18.11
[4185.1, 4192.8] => 21.07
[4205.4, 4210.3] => 20.89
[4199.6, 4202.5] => 16.42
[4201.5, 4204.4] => 18.73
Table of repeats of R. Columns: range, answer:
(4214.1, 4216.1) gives 16.9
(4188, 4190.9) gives 19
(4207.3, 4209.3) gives 20.5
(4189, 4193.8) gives 20.3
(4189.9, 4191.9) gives 20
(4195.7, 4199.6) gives 17.7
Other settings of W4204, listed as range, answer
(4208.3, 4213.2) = 18.83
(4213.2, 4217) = 16.14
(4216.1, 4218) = 15.9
